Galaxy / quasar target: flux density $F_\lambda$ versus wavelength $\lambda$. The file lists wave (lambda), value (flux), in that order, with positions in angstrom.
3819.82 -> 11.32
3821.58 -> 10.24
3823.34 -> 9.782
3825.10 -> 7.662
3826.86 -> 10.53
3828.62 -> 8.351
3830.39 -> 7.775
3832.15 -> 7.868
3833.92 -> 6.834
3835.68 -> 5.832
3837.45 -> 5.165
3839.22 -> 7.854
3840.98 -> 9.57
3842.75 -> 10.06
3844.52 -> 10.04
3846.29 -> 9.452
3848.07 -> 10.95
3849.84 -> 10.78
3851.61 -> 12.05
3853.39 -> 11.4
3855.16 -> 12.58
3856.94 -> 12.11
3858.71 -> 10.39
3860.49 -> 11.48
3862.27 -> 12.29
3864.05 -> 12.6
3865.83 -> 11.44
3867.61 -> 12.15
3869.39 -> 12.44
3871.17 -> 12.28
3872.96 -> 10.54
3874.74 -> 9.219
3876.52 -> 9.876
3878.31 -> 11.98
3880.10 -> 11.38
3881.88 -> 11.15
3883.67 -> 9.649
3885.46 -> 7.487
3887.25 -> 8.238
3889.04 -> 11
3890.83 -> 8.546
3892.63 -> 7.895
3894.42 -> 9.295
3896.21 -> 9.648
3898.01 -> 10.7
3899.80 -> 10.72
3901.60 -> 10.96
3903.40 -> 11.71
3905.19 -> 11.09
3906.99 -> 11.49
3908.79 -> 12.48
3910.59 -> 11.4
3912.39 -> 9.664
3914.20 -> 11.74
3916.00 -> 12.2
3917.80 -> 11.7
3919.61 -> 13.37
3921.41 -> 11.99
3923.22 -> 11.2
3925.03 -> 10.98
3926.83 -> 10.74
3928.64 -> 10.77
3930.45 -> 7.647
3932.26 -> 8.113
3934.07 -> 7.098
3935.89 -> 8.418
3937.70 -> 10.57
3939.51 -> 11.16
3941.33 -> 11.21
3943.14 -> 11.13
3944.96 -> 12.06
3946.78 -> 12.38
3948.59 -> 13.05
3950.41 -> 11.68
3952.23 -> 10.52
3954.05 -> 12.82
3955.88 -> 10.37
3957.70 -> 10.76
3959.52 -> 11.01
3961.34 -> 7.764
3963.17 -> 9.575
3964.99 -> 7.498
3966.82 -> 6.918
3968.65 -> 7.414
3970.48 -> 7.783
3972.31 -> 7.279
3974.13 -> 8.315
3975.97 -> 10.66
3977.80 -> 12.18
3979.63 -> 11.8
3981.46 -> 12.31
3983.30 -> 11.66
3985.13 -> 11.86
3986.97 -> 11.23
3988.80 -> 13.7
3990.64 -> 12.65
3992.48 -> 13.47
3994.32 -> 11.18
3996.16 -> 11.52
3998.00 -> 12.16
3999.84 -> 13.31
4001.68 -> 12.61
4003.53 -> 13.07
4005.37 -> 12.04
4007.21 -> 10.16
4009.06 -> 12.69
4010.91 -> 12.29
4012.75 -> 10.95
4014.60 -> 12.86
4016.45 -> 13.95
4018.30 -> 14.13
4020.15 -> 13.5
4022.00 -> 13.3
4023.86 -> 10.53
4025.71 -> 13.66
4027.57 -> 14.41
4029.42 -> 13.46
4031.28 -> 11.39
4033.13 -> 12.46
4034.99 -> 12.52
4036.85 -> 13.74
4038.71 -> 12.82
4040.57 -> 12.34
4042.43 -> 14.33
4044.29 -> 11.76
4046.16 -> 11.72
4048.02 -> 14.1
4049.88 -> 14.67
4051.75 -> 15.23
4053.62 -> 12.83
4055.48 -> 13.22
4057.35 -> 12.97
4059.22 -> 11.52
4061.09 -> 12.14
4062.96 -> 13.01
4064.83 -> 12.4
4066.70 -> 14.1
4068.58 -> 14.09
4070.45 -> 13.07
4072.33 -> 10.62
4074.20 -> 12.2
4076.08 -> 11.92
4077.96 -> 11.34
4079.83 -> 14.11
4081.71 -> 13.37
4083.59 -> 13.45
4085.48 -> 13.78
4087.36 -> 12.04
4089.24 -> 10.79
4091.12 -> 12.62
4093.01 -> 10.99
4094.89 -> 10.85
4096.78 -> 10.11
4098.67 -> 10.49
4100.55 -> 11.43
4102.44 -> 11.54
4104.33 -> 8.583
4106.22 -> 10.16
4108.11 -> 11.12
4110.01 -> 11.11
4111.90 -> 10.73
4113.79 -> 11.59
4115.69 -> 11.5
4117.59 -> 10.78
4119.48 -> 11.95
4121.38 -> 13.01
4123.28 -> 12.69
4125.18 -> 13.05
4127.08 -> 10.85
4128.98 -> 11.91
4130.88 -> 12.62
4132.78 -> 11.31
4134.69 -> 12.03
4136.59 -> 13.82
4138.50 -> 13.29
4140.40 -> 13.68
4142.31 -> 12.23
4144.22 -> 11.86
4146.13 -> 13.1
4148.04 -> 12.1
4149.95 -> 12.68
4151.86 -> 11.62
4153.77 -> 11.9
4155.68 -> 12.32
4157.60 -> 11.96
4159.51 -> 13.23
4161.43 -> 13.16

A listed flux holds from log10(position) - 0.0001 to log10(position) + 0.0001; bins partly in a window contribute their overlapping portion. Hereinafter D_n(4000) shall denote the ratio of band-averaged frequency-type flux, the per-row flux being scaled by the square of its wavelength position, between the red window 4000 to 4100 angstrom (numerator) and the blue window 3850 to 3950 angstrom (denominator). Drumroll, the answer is 1.3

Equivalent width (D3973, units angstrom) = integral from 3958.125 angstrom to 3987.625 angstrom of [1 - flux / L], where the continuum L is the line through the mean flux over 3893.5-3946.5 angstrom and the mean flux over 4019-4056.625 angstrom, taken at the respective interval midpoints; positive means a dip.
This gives 5.3 angstrom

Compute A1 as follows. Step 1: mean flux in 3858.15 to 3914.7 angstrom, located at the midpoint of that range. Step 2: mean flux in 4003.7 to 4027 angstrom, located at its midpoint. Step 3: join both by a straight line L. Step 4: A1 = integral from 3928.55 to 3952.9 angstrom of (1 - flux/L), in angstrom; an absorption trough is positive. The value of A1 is 2.3 angstrom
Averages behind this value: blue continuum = 10.7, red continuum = 12.6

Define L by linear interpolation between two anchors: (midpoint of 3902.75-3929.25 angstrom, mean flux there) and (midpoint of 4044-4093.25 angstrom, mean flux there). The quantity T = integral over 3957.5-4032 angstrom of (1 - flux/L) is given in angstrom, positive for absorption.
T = 4.5 angstrom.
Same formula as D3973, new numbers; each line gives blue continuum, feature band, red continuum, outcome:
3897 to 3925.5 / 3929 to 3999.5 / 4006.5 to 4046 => 8.9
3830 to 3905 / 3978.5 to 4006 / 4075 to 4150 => -3.1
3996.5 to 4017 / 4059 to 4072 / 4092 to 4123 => -1.5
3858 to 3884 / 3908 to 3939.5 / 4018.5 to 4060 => 3.3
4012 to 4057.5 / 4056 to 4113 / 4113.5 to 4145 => 3.4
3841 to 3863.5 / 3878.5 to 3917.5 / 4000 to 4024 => 3.6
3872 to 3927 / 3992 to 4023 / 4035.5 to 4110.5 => -2.2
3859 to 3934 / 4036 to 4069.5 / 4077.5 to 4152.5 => -4.6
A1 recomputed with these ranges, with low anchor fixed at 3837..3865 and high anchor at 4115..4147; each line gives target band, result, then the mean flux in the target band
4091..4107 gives 2.0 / 10.7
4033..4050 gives -1.7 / 13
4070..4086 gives -0.8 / 12.6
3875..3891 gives 1.3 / 9.96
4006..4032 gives -2.2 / 12.7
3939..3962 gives 0.0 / 11.3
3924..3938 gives 2.4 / 9.25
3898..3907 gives -0.1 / 11.1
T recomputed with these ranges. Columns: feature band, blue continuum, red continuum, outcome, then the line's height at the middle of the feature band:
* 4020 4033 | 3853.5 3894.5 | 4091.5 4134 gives -2.0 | 11.1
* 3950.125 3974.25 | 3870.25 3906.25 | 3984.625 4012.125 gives 4.8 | 11.6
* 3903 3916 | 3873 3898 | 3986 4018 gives -1.5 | 10.3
